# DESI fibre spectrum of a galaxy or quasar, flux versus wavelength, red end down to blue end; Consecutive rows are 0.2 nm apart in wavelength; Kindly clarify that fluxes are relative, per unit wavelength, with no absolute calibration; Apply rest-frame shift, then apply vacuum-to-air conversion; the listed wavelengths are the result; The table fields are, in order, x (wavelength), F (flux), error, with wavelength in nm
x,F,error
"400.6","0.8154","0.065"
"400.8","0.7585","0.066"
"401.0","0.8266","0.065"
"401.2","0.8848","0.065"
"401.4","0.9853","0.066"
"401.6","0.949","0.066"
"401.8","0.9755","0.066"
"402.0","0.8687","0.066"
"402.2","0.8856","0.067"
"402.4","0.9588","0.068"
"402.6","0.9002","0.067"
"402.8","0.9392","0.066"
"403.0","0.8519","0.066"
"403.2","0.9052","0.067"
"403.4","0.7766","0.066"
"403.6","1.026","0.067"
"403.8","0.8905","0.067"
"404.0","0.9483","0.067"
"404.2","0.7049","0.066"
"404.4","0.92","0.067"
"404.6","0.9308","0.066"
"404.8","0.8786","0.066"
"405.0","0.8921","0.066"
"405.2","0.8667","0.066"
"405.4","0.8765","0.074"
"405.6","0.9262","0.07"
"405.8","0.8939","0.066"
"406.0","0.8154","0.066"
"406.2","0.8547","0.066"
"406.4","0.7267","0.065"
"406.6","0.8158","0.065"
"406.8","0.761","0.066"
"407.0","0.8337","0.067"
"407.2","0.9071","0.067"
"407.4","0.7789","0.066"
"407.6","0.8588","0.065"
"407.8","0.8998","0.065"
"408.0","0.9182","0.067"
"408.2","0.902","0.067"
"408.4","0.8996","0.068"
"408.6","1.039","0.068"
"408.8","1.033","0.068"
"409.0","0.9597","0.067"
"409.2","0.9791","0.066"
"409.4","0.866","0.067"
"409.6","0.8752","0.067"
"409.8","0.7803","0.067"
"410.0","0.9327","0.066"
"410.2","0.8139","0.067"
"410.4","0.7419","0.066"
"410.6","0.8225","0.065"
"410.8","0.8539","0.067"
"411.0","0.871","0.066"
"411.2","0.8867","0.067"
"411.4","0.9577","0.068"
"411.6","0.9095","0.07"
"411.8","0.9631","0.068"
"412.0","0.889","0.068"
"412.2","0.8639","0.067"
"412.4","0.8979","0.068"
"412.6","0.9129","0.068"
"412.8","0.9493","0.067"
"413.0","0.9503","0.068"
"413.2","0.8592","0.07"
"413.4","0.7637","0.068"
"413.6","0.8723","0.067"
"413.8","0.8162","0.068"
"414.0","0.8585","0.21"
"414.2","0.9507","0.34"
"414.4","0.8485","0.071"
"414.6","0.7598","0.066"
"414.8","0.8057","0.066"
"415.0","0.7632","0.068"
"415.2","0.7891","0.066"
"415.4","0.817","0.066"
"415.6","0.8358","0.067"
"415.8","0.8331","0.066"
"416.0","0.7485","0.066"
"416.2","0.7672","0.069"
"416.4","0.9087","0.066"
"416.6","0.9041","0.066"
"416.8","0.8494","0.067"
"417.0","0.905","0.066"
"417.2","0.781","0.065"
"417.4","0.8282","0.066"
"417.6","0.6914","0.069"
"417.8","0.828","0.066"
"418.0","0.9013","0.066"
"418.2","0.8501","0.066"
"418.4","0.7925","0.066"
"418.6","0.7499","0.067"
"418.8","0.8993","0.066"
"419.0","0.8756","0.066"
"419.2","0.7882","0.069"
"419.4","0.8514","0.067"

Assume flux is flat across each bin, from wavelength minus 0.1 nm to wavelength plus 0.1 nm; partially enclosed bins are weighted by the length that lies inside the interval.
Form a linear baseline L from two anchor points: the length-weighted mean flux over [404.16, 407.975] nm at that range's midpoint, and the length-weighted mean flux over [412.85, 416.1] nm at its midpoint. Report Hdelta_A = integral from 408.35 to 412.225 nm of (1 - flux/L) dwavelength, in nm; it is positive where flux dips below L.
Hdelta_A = -0.25 nm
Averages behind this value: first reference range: 0.853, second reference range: 0.831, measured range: 0.897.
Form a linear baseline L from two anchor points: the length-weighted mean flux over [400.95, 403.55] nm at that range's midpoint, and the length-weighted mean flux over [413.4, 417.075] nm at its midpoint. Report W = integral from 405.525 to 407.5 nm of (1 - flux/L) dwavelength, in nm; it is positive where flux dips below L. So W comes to 0.114 nm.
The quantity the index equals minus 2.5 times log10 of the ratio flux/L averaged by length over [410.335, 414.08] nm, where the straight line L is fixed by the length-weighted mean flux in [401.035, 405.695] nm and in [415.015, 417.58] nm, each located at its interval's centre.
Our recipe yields -0.04 mag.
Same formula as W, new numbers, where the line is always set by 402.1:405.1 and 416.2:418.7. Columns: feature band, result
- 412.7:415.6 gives 0.01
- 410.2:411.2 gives 0.04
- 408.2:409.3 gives -0.13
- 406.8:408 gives 0.03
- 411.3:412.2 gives -0.07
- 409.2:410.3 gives 0.00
